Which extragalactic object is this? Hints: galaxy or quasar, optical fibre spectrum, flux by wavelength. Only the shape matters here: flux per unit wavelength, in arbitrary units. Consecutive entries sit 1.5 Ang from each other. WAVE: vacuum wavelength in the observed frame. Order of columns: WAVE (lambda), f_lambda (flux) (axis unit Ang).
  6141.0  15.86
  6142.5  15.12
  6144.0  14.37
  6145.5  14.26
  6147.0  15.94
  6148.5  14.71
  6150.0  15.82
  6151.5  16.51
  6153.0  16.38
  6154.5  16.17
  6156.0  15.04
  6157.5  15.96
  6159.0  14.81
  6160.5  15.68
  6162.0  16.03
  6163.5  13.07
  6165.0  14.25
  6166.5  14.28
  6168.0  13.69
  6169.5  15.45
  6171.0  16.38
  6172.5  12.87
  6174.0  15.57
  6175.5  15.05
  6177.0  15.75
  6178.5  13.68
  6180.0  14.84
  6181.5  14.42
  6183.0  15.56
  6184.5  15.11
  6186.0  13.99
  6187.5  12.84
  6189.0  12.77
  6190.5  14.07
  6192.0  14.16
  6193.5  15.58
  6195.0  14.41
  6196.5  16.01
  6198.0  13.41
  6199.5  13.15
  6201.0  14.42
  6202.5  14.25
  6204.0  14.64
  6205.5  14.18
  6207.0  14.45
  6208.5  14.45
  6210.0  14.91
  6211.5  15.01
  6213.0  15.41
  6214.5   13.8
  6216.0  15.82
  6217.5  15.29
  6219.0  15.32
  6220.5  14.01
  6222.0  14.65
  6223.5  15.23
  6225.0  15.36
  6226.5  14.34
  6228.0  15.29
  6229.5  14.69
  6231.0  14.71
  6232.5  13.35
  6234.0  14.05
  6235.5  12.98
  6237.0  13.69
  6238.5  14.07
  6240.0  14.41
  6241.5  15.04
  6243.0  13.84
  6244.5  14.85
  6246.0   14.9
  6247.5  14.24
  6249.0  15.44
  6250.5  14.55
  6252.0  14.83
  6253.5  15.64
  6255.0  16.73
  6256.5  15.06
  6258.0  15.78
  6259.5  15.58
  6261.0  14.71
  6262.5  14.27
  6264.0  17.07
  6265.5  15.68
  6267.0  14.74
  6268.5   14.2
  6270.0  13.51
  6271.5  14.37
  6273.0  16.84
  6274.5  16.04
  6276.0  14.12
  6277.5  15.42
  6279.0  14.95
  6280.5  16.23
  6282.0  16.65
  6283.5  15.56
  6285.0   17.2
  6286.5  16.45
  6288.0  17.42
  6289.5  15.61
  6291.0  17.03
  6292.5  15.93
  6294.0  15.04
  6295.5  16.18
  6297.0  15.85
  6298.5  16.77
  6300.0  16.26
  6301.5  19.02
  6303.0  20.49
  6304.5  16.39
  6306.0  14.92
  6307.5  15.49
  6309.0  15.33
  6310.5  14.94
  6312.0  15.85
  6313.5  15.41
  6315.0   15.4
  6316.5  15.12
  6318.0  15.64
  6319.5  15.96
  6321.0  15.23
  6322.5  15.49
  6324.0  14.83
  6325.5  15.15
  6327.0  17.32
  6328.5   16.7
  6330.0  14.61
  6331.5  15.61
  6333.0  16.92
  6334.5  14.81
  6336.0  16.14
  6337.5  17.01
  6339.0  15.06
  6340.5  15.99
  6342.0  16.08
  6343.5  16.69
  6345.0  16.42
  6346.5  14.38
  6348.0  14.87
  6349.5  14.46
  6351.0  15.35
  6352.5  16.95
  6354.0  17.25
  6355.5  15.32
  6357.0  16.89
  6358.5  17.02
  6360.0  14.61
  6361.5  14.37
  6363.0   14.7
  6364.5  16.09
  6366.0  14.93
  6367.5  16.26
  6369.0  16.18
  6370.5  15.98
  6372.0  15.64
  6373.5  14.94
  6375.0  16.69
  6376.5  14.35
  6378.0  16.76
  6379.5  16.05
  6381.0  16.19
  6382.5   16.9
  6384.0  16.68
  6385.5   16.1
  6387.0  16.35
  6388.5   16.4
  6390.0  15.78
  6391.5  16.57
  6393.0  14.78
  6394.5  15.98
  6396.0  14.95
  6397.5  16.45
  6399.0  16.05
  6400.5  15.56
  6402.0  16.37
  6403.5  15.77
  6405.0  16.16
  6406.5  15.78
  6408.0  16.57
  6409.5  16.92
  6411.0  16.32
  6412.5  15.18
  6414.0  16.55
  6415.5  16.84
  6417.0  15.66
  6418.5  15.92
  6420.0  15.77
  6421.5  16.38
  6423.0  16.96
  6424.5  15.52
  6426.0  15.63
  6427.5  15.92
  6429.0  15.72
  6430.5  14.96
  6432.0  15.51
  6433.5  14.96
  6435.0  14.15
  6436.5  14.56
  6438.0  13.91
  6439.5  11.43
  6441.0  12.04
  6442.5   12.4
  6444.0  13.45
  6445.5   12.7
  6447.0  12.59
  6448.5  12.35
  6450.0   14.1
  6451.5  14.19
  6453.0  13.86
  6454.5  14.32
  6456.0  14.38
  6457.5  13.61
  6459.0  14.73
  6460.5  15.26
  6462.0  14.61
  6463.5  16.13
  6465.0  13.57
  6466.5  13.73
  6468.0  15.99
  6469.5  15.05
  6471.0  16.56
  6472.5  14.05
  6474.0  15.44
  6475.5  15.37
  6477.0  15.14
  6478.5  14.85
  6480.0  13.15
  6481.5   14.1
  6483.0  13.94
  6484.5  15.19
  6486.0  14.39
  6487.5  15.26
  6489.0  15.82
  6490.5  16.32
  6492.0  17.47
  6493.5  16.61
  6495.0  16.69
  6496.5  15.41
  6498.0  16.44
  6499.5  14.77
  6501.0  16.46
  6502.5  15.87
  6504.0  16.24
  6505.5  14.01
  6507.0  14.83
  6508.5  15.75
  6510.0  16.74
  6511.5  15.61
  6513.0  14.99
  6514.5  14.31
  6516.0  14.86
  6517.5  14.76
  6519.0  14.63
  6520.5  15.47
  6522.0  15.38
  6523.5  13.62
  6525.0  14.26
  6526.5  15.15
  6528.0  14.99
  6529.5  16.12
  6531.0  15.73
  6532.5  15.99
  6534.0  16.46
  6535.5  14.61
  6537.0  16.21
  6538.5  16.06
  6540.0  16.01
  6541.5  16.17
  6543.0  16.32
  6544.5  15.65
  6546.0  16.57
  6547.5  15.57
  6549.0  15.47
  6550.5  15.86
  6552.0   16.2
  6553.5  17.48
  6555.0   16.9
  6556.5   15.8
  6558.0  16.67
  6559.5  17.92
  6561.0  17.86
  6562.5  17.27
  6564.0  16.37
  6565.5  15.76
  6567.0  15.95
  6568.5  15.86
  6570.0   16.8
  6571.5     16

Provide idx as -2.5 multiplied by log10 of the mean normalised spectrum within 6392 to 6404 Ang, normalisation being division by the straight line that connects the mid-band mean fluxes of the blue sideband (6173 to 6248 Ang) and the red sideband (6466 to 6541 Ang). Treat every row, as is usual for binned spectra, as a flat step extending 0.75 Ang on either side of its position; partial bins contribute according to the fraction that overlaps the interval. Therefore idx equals -0.050 mag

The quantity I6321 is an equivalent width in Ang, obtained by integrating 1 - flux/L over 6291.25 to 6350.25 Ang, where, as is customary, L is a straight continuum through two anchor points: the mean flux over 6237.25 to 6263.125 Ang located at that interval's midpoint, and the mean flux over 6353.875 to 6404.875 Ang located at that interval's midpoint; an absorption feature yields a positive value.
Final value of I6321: -1.7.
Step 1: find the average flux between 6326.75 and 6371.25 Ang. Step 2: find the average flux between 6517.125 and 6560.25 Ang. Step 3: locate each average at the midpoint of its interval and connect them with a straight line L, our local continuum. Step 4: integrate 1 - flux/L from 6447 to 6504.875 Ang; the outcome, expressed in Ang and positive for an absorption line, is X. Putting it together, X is 2.9 Ang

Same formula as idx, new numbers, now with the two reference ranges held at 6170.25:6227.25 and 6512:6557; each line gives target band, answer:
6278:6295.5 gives -0.092 mag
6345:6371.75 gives -0.041 mag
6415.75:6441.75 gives 0.017 mag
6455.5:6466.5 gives 0.059 mag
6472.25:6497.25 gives 0.012 mag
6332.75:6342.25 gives -0.066 mag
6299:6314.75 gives -0.101 mag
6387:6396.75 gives -0.043 mag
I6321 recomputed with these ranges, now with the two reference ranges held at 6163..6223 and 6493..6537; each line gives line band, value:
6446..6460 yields 1.3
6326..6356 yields -1.9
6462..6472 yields 0.1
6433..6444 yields 1.4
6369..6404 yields -2.1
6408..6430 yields -1.4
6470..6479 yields 0.0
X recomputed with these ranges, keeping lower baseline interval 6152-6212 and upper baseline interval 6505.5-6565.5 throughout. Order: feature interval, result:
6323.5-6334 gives -0.5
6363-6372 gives -0.3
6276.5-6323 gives -3.3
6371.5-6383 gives -0.5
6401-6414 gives -0.6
